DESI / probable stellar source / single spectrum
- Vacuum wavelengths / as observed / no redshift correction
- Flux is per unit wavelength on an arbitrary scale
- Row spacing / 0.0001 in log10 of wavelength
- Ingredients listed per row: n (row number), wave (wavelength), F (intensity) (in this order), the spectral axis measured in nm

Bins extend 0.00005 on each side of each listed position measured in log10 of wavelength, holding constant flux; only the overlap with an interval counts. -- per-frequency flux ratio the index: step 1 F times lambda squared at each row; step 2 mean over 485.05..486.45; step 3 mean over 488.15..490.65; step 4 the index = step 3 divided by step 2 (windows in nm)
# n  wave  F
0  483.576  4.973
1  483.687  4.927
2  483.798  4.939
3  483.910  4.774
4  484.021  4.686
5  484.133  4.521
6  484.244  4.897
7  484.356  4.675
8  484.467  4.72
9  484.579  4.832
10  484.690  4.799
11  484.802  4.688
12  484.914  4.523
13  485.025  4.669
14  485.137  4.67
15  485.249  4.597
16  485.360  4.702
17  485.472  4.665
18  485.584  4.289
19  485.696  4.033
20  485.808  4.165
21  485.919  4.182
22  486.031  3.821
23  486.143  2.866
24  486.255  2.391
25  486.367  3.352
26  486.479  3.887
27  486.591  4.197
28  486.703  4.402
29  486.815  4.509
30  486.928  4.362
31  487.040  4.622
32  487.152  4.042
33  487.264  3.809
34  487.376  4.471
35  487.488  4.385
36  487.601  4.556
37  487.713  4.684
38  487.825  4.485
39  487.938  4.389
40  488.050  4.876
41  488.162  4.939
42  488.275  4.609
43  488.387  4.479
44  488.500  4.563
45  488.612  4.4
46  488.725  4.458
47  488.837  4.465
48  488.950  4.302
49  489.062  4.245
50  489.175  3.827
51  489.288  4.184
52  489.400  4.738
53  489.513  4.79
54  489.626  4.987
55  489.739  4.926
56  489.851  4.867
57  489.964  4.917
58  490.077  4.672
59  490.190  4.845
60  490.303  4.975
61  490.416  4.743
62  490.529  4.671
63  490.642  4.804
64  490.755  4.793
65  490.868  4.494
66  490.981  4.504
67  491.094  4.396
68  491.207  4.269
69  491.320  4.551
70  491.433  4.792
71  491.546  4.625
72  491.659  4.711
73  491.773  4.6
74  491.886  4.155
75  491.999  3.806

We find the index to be 1.17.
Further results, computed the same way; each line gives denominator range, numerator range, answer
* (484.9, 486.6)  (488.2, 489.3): 1.09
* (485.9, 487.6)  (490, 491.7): 1.19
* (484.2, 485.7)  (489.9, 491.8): 1.03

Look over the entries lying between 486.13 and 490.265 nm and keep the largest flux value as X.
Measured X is 4.987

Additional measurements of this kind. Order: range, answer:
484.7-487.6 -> 4.702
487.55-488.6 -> 4.939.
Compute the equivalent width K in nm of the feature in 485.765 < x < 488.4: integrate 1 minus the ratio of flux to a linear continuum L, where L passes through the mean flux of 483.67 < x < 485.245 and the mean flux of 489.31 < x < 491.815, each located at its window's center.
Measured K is 0.30 nm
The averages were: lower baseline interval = 4.73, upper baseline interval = 4.71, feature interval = 4.18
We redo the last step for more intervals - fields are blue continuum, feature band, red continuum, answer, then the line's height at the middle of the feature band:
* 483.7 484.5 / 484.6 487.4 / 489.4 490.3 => 0.35 nm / 4.79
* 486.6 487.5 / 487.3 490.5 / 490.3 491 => -0.06 nm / 4.51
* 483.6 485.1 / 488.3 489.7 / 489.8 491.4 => 0.07 nm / 4.7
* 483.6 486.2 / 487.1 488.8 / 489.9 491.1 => 0.05 nm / 4.63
